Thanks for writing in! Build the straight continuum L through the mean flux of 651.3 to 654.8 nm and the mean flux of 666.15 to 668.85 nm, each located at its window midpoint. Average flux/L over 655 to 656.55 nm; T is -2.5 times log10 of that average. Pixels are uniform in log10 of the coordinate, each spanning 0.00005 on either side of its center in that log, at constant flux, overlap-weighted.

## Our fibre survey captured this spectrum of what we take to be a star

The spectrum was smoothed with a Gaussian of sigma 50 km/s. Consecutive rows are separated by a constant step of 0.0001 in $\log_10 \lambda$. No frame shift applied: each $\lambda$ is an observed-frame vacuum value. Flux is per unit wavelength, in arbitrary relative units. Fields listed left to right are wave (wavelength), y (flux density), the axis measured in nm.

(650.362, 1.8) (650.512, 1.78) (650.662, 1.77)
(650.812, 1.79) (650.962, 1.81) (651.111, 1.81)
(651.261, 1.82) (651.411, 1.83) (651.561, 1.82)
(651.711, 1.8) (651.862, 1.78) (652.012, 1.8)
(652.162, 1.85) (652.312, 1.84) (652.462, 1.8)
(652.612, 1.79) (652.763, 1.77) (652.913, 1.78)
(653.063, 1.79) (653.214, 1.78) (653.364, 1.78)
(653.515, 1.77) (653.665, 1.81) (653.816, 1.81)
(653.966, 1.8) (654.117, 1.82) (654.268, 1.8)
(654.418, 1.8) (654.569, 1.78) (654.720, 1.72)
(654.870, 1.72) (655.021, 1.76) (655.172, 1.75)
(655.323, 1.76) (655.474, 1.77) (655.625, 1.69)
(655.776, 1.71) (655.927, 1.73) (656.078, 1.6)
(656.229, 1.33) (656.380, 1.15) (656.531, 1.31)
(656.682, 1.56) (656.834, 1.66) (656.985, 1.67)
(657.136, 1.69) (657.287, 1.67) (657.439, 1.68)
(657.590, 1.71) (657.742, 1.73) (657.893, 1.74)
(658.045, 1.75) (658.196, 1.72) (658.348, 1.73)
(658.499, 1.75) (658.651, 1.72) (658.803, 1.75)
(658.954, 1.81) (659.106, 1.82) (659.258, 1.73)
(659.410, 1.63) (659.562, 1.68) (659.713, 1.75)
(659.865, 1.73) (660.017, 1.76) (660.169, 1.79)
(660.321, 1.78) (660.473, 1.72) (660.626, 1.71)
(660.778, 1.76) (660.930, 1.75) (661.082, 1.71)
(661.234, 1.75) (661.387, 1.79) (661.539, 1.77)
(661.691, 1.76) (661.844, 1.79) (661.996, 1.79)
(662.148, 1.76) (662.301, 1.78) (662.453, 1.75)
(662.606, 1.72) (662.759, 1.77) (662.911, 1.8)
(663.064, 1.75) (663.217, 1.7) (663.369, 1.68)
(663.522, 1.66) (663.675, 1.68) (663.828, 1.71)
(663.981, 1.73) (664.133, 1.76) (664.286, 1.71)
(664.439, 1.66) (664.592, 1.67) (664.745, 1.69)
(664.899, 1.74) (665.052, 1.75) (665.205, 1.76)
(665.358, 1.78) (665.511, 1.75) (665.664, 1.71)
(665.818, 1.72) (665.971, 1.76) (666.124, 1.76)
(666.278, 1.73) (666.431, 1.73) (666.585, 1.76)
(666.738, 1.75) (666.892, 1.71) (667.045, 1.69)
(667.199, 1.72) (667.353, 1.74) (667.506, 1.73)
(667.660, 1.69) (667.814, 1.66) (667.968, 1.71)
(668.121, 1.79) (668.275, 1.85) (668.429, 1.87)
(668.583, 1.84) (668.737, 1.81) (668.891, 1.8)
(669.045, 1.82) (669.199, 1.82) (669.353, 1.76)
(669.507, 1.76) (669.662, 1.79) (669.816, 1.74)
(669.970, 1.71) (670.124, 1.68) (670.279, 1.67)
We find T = 0.120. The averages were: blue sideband 1.8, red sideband 1.75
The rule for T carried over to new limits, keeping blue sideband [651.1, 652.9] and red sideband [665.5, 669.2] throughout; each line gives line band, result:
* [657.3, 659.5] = 0.03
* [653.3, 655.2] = 0.01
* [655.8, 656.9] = 0.20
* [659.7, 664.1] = 0.02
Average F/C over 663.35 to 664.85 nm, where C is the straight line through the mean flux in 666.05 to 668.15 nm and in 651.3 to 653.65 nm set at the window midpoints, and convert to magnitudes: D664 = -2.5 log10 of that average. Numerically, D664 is 0.028 mag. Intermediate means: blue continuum 1.8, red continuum 1.72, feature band 1.7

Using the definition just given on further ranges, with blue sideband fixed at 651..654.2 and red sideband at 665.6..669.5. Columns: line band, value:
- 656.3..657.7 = 0.14 mag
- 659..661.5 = 0.02 mag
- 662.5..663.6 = 0.03 mag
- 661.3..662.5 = 0.00 mag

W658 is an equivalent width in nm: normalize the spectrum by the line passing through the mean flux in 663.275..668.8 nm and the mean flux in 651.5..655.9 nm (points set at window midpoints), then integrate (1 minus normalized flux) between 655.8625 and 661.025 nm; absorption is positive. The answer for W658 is 0.245 nm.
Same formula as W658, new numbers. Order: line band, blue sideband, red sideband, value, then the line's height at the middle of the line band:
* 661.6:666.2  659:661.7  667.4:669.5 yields 0.06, 1.76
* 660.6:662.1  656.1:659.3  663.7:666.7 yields -0.06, 1.69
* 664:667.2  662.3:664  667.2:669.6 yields 0.03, 1.75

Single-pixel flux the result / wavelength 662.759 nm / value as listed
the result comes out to 1.77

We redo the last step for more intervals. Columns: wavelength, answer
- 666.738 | 1.75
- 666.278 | 1.73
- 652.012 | 1.8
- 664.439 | 1.66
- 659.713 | 1.75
